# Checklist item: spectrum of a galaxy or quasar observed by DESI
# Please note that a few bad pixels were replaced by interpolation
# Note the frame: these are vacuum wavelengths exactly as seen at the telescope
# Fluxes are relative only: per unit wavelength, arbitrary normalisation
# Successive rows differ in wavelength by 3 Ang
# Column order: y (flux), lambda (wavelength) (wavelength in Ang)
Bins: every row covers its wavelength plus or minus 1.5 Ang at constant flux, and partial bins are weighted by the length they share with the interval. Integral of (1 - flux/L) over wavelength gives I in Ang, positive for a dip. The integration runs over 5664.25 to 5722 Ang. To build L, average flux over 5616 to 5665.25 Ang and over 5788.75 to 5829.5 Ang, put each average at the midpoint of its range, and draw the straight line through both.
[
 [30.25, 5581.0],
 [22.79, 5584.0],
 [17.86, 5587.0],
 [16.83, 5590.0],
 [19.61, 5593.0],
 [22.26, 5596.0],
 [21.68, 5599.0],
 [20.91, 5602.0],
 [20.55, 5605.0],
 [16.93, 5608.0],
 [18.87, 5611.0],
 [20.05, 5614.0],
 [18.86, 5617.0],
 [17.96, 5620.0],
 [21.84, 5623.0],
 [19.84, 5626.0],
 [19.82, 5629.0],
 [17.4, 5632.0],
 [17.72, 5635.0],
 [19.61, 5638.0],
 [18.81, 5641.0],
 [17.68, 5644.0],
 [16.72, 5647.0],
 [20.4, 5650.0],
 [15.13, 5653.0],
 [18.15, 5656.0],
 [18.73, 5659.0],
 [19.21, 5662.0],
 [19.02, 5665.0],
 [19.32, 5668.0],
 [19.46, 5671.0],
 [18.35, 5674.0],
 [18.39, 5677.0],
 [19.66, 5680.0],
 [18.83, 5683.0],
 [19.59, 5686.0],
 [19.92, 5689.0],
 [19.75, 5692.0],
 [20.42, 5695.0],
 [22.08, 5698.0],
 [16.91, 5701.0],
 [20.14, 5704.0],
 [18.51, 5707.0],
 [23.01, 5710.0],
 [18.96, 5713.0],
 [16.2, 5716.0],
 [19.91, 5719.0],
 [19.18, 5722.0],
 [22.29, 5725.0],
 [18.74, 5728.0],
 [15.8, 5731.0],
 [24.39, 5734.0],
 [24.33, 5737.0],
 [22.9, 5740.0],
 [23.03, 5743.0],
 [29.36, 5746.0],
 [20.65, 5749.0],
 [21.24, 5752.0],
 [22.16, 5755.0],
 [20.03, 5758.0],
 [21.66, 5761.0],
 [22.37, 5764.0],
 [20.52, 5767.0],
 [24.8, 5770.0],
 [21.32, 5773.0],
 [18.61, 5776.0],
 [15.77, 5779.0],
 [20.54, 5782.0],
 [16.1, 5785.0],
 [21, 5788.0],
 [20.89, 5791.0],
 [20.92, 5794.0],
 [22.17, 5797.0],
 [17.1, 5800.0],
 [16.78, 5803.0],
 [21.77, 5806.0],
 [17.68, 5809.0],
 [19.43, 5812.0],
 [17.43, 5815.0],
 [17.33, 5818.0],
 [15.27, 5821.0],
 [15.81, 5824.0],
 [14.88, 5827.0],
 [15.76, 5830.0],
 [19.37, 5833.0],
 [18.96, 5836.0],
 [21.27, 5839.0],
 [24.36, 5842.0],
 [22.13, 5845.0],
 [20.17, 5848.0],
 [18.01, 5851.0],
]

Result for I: -2.7 Ang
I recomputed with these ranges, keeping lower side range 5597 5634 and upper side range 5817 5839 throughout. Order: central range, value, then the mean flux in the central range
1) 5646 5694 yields 0.24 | 18.8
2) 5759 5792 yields -4.90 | 20.3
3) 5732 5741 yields -2.65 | 23.5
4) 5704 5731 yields -1.54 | 19.4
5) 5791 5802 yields -1.63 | 20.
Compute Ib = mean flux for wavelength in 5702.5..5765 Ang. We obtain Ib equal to 21.2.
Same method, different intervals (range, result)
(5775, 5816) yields 19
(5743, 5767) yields 22.4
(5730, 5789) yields 21.4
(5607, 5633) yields 19.1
